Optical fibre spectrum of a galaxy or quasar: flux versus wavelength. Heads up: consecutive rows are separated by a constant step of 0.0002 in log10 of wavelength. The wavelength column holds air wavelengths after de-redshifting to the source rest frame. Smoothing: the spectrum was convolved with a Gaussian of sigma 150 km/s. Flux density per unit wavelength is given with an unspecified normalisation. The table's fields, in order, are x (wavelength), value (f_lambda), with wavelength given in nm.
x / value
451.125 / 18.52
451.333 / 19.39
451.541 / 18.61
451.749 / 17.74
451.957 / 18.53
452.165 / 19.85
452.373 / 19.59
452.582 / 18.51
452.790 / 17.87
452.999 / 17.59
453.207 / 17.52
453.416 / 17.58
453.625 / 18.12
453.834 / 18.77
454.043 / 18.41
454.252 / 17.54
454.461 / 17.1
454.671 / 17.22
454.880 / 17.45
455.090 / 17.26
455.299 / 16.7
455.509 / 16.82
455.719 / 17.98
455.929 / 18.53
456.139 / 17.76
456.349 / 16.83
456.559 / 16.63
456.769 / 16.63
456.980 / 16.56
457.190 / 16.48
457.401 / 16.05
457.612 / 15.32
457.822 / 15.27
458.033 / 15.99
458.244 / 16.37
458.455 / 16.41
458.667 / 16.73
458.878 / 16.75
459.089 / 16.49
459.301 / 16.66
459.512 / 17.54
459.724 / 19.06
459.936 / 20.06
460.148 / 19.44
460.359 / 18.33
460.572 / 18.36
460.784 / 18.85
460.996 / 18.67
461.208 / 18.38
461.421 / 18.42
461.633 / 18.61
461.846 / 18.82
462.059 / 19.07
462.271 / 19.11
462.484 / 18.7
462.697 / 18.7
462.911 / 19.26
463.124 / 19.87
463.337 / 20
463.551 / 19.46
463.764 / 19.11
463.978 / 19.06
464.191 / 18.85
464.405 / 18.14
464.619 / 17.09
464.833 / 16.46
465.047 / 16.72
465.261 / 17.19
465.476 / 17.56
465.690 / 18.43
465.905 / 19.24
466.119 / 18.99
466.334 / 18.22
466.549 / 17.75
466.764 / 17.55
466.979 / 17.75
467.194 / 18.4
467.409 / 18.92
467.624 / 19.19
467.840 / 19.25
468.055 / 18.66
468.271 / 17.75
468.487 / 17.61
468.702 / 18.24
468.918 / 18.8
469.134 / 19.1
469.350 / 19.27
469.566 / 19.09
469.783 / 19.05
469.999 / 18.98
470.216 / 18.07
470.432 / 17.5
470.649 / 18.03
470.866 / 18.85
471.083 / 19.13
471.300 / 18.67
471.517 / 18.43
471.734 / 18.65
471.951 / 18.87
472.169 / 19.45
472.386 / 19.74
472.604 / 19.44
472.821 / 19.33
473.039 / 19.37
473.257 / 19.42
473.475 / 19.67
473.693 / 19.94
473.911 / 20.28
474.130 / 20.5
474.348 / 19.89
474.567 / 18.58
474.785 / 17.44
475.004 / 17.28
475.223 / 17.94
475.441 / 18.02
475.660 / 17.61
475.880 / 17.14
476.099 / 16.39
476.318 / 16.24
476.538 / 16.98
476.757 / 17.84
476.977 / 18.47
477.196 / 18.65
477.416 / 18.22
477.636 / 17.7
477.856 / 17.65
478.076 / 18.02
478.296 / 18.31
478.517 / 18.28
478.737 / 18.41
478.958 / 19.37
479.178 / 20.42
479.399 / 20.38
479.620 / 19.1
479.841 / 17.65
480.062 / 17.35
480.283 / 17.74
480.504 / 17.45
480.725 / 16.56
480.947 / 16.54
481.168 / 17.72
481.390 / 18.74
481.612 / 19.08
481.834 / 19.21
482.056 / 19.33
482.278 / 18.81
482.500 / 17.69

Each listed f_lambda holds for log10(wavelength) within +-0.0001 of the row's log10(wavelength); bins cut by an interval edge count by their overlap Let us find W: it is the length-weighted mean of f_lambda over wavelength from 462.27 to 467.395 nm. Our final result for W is 18.4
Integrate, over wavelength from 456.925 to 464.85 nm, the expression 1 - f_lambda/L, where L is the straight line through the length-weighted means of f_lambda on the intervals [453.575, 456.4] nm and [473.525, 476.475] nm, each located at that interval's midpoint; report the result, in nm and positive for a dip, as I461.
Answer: -0.08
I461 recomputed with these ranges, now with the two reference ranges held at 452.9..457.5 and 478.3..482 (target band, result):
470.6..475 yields -0.262 nm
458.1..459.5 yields 0.070 nm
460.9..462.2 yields -0.079 nm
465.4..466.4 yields -0.042 nm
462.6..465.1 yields -0.127 nm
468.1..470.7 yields -0.078 nm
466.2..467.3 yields -0.008 nm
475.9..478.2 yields 0.082 nm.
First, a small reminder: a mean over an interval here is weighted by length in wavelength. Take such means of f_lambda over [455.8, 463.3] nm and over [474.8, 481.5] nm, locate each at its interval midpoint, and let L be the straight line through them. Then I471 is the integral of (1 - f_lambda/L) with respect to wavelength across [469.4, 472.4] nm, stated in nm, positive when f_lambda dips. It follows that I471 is -0.15 nm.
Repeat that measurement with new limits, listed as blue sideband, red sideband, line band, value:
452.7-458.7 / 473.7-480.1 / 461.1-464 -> -0.258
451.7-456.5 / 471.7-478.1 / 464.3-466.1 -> 0.053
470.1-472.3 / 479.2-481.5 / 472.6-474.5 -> -0.136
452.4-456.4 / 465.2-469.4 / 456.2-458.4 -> 0.199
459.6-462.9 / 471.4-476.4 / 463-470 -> 0.114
